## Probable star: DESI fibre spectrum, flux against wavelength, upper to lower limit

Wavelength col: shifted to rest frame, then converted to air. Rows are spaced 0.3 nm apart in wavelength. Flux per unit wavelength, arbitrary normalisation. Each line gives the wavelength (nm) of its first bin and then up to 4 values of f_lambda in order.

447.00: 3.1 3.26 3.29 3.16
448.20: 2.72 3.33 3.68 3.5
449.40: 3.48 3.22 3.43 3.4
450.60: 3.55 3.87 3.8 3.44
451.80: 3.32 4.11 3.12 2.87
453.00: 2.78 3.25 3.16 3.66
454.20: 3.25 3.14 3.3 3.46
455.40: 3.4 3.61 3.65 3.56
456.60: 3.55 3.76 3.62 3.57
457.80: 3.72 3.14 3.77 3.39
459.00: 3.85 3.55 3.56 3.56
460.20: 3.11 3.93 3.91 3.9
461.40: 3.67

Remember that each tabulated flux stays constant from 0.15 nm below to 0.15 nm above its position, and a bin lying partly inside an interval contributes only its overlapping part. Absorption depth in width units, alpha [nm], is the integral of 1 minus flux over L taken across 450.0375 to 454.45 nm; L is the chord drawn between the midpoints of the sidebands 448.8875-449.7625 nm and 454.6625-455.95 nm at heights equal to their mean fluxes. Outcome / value 0.07 nm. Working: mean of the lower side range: 3.44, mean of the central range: 3.39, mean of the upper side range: 3.46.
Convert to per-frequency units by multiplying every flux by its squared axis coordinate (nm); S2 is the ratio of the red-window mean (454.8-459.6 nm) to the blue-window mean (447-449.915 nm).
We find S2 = 1.13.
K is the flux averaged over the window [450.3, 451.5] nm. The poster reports 3.66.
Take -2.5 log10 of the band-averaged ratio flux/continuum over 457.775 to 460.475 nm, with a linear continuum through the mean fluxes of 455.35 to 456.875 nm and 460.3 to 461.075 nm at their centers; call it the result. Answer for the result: 0.07 mag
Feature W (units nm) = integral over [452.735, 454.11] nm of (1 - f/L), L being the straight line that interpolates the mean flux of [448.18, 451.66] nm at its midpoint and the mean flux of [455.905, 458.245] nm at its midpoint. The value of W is 0.13 nm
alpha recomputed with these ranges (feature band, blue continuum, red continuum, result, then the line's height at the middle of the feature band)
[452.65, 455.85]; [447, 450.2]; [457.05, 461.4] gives 0.18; 3.47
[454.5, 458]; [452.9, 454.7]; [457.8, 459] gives -0.16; 3.38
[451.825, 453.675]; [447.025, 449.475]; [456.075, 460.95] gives 0.11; 3.42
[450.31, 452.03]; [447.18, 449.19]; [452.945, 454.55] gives -0.19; 3.25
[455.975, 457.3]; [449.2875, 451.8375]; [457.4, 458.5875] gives -0.03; 3.54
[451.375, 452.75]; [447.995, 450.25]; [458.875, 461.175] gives 0.01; 3.42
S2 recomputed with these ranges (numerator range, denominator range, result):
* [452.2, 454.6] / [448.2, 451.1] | 0.93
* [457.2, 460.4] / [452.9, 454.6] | 1.12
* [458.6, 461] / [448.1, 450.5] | 1.13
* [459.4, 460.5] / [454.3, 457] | 1.02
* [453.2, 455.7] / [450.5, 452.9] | 0.97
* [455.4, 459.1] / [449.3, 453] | 1.07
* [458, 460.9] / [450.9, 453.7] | 1.10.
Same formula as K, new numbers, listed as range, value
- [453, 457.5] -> 3.44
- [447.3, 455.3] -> 3.36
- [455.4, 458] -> 3.61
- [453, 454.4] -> 3.26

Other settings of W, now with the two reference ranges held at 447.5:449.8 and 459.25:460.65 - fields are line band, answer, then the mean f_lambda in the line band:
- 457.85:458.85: 0.013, 3.46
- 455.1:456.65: -0.041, 3.55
